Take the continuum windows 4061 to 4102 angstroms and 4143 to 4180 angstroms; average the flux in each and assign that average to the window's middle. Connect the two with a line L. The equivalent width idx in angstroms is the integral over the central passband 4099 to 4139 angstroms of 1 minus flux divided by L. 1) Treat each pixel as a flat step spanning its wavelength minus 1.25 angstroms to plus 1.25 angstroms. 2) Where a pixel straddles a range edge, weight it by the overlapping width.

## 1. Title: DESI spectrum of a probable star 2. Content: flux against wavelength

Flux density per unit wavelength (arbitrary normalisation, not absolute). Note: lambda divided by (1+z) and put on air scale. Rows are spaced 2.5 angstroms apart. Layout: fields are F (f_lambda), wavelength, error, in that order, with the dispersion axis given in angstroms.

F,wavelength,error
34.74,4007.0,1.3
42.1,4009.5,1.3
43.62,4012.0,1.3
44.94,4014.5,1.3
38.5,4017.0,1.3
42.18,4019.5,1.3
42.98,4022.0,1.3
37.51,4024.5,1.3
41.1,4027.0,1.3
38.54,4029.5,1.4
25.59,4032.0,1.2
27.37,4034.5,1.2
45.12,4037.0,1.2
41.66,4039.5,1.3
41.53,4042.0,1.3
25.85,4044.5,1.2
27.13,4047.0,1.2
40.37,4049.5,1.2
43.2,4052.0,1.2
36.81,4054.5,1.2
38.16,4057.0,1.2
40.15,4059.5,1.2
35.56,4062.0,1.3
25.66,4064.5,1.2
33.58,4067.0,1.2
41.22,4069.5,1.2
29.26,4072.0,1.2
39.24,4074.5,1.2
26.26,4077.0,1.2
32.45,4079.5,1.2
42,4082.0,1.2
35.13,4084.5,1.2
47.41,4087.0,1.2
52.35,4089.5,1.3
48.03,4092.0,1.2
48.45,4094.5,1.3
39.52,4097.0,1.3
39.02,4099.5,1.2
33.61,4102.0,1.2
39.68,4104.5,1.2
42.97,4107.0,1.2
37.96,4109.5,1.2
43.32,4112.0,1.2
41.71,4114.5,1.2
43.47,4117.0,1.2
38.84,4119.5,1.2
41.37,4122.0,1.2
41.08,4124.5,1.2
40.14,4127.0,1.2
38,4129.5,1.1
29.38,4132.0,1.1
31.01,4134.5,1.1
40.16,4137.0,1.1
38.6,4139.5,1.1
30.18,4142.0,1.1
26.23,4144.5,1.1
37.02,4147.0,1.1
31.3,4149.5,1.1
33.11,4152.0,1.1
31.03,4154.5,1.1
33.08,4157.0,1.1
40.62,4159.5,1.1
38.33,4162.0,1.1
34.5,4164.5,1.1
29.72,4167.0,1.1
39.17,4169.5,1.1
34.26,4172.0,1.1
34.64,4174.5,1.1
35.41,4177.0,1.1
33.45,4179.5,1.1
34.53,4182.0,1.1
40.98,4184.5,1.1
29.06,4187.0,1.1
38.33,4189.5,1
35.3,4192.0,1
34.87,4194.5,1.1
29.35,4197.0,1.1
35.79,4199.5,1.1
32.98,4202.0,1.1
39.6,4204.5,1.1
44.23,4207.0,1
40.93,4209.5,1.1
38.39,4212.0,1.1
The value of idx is -2.7 angstroms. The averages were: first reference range 38.3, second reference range 34.1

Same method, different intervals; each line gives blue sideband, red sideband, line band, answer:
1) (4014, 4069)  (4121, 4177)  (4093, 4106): -1.56 angstroms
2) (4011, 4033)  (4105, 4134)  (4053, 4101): 1.39 angstroms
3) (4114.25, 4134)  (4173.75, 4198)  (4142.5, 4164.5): 1.82 angstroms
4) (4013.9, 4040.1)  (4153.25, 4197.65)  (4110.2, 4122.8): -1.83 angstroms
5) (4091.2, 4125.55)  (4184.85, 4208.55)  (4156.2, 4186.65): 1.45 angstroms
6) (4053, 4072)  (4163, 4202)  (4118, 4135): -1.18 angstroms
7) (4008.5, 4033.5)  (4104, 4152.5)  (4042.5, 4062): 1.38 angstroms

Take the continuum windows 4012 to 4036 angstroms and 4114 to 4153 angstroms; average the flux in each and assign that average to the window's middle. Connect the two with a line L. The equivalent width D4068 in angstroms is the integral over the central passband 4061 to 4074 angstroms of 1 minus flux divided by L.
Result 1.38 angstroms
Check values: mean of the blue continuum 38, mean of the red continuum 36.3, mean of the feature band 33.4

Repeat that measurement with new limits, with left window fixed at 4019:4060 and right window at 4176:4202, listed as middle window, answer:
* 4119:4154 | 0.3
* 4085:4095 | -3.2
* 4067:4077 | 0.5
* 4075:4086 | 0.6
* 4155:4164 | -0.4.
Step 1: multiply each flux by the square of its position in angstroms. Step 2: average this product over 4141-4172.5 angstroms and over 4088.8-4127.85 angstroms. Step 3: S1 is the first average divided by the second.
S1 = 0.83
